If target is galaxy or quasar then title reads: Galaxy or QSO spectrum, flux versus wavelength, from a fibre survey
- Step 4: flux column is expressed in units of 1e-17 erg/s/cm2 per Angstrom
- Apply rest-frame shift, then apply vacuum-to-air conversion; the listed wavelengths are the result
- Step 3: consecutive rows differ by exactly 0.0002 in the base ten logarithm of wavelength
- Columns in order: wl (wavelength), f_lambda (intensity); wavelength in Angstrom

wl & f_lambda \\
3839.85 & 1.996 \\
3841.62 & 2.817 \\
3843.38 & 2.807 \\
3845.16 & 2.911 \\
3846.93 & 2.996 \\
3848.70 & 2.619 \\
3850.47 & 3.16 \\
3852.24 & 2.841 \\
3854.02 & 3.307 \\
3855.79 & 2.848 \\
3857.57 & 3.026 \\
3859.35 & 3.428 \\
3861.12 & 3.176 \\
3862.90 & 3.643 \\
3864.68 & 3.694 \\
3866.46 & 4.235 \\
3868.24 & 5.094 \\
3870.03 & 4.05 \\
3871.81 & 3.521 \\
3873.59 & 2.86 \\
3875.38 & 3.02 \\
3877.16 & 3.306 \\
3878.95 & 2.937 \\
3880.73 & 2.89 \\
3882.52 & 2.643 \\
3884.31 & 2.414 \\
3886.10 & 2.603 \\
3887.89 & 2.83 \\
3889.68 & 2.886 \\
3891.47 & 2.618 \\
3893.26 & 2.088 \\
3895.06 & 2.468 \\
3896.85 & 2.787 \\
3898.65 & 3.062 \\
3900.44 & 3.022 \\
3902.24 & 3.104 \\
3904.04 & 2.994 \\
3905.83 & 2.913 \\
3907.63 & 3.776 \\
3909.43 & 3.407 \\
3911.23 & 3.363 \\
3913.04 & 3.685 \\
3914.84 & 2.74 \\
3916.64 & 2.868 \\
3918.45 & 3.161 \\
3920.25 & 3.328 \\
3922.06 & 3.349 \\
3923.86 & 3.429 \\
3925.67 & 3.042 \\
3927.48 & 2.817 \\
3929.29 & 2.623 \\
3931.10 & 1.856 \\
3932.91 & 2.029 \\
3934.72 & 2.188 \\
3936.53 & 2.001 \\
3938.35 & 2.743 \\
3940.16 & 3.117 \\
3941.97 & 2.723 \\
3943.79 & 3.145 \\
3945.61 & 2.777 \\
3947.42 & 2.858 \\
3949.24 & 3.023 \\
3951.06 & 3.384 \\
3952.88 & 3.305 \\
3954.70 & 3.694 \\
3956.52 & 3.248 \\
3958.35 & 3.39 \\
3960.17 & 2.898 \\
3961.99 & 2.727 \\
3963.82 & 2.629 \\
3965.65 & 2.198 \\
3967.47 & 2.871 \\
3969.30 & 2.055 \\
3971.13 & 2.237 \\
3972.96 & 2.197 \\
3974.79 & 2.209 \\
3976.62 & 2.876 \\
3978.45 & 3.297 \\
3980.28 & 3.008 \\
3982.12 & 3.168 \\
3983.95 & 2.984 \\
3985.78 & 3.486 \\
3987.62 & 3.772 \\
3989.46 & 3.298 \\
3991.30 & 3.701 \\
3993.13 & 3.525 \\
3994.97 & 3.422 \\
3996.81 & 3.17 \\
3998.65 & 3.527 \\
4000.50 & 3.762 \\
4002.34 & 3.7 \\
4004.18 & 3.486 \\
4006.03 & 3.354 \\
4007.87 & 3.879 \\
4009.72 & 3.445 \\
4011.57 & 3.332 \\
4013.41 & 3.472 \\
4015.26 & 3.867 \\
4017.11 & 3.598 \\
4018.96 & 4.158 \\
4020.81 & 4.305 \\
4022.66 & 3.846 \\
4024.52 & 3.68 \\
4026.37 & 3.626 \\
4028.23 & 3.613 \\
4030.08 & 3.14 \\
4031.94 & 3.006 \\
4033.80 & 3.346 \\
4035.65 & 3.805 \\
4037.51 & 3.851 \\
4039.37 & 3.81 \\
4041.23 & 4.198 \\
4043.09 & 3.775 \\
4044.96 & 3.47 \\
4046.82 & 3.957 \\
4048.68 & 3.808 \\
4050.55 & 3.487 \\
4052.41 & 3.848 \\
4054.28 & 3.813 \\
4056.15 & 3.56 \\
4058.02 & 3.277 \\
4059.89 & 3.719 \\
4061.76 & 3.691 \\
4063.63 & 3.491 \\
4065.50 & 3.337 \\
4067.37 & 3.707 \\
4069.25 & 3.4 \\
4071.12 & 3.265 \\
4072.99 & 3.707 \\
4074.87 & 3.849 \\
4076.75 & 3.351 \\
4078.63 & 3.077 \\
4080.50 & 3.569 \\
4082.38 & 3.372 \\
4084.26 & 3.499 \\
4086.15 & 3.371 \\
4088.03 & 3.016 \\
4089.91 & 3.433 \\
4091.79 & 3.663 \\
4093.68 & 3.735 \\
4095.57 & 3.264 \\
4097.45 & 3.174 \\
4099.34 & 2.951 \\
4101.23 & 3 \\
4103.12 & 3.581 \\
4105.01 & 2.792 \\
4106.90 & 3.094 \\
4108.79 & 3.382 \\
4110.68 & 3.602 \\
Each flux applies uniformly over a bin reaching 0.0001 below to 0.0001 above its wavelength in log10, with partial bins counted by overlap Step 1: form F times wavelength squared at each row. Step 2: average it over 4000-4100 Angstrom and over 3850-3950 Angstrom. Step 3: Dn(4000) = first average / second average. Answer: 1.27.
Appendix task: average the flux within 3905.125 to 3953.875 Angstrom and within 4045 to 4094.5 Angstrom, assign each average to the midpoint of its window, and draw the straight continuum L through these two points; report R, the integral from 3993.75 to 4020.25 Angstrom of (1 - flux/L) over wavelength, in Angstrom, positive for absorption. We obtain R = -2.6 Angstrom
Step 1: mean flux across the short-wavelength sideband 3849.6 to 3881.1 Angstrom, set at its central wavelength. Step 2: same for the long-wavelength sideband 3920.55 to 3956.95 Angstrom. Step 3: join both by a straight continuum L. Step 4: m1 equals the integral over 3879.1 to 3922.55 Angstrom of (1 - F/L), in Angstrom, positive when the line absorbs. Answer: 2.5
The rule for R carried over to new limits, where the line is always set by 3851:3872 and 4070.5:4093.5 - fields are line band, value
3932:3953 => 4.57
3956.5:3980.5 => 5.70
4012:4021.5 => -0.99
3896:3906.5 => 1.67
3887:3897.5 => 2.78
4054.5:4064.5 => -0.32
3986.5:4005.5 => -0.22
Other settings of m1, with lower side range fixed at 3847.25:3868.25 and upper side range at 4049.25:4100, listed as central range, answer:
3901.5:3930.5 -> 1.96 Angstrom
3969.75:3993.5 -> 2.70 Angstrom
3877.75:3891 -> 2.39 Angstrom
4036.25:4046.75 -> -1.15 Angstrom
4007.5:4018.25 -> -0.50 Angstrom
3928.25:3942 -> 4.04 Angstrom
